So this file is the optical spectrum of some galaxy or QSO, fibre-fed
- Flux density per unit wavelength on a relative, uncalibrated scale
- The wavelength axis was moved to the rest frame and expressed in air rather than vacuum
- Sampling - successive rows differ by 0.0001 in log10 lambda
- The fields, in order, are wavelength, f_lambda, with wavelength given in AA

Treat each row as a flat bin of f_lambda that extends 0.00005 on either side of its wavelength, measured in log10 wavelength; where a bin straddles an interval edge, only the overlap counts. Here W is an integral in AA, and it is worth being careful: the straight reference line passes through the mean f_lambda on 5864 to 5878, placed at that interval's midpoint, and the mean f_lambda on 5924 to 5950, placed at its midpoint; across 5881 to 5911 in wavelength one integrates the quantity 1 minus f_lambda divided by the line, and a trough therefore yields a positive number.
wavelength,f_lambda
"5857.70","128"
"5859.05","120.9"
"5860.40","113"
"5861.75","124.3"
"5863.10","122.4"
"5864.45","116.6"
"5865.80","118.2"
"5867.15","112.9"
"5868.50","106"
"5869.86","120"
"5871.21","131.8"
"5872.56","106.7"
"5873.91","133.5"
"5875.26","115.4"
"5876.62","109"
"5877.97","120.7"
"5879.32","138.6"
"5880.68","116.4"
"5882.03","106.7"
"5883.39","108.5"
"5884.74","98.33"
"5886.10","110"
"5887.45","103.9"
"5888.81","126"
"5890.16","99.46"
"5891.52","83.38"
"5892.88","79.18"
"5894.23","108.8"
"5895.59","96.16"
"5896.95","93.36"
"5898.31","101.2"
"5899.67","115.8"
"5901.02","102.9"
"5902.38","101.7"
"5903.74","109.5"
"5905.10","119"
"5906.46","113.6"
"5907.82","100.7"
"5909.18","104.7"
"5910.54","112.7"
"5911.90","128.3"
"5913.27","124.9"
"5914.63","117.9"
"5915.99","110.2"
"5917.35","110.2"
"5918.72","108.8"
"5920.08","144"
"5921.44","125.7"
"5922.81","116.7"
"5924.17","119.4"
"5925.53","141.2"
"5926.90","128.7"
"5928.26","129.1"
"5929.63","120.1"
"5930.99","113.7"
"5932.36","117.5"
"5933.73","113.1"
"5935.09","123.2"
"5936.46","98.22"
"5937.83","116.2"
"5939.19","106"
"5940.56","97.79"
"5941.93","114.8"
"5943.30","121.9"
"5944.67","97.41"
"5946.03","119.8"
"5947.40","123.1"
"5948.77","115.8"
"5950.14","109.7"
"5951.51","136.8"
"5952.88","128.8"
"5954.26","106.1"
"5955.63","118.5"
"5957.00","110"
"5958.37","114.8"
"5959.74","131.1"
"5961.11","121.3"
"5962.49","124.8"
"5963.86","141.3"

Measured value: 3.2 AA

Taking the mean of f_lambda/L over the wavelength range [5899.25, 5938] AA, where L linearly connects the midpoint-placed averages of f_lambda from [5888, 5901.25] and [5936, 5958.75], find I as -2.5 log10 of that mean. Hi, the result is -0.10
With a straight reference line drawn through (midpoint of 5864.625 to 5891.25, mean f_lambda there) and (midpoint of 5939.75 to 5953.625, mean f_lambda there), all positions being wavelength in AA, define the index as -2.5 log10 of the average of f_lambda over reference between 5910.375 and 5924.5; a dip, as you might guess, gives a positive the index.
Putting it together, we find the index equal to -0.04 mag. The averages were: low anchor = 114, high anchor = 116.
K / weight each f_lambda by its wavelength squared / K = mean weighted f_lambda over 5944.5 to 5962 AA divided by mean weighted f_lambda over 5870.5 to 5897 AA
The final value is 1.11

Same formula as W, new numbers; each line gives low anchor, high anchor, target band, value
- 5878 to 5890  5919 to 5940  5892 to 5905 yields 1.59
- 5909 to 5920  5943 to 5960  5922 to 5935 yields -0.58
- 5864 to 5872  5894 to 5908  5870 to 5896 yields 0.42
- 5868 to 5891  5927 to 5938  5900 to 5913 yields 0.55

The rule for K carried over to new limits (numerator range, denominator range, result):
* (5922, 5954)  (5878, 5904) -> 1.13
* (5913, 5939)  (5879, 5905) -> 1.15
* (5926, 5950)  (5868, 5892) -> 1.04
